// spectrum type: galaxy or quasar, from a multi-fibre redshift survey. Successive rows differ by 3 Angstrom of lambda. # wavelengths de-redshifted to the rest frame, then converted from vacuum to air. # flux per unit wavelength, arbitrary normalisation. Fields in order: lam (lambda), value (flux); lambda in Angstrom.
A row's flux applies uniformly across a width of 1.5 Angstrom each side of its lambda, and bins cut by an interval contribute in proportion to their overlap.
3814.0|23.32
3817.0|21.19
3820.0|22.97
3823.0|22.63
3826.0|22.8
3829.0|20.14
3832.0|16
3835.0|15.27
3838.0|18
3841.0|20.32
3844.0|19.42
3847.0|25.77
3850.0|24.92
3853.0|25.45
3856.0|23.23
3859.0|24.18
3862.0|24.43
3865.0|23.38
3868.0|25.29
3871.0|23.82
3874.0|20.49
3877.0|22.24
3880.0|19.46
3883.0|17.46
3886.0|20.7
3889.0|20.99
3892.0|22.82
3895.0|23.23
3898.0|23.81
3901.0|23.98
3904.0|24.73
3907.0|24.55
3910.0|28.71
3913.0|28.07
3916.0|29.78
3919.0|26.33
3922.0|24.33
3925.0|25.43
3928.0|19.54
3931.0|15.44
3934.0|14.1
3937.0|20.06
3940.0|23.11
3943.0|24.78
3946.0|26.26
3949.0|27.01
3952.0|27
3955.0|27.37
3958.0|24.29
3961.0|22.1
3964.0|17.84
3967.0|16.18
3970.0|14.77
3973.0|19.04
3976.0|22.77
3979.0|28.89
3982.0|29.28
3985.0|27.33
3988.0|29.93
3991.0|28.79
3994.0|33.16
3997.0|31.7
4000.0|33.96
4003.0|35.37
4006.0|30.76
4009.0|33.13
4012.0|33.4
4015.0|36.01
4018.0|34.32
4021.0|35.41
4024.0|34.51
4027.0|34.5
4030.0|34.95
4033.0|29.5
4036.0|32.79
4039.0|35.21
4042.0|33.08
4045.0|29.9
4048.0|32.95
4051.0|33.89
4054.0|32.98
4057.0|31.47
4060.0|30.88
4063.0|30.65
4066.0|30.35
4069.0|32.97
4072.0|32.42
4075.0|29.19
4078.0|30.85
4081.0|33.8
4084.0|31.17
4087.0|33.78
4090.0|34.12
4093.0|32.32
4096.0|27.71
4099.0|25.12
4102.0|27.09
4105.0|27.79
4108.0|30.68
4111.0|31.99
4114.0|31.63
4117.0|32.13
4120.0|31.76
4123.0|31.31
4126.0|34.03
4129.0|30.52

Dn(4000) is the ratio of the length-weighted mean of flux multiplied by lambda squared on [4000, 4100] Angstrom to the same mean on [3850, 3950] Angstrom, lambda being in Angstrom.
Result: 1.50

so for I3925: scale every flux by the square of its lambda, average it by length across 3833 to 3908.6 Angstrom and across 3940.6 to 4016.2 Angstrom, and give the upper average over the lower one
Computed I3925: 1.29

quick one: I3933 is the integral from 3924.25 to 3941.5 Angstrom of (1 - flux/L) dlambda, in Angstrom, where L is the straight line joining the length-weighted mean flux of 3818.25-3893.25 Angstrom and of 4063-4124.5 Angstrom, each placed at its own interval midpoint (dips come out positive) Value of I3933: 3.7 Angstrom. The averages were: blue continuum 21.7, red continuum 30.9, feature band 19.4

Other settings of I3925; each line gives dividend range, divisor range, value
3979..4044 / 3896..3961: 1.41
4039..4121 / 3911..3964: 1.42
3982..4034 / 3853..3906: 1.54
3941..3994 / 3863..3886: 1.19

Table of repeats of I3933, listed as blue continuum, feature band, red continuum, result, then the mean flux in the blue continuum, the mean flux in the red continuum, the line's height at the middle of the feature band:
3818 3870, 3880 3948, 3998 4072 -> 7.75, 22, 33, 26.1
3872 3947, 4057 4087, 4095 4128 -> -2.90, 22.8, 30.2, 28.7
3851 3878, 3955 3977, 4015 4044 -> 7.26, 23.7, 33.9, 29.9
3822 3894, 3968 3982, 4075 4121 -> 2.19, 21.6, 30.7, 26.1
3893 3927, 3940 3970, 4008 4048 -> 5.64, 25.6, 33.6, 28.6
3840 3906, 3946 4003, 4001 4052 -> 7.71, 22.8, 33.5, 29.9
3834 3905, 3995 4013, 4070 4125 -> -3.76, 22.3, 30.9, 27.3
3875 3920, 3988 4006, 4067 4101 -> -2.94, 23.7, 31.1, 27.7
